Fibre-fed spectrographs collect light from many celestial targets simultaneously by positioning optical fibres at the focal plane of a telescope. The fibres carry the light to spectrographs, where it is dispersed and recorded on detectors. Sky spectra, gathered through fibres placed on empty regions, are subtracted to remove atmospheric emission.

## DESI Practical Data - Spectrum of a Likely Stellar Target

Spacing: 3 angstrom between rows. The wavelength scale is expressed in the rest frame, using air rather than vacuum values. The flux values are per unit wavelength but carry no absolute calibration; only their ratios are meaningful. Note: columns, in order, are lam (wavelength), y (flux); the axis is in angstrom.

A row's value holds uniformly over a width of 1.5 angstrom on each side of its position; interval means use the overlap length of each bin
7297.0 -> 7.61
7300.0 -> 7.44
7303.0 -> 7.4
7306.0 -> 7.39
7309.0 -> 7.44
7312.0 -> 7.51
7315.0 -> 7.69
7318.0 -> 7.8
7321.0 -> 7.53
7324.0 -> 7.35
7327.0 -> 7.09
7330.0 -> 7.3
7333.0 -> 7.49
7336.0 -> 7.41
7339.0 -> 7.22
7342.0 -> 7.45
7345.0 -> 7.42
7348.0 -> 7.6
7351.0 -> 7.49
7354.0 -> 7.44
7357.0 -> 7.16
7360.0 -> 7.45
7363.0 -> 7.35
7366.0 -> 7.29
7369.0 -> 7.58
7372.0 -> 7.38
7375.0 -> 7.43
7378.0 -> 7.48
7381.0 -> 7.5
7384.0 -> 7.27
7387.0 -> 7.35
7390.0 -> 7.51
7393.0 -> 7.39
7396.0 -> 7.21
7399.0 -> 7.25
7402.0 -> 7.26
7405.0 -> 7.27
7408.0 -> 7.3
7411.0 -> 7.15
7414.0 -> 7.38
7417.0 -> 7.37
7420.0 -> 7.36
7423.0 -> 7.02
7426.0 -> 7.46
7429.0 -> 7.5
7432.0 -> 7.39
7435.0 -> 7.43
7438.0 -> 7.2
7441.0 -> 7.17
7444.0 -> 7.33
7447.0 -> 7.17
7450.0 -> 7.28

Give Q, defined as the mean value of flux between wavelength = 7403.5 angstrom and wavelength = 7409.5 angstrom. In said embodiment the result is 7.28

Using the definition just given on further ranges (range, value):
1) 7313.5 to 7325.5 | 7.59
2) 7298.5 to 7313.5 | 7.44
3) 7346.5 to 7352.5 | 7.54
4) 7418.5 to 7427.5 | 7.28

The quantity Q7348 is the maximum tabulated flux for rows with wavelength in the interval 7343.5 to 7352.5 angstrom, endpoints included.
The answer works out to 7.6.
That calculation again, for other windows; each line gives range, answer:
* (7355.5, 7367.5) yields 7.45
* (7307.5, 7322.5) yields 7.8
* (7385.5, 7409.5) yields 7.51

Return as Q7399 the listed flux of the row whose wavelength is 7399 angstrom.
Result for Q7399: 7.25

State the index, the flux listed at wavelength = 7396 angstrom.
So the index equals 7.21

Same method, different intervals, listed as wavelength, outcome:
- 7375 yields 7.43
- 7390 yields 7.51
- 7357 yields 7.16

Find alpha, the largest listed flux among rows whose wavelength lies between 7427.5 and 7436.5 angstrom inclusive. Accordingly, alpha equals 7.5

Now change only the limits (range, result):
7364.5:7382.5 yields 7.58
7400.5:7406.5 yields 7.27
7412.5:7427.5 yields 7.46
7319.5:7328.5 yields 7.53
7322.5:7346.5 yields 7.49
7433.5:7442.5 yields 7.43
